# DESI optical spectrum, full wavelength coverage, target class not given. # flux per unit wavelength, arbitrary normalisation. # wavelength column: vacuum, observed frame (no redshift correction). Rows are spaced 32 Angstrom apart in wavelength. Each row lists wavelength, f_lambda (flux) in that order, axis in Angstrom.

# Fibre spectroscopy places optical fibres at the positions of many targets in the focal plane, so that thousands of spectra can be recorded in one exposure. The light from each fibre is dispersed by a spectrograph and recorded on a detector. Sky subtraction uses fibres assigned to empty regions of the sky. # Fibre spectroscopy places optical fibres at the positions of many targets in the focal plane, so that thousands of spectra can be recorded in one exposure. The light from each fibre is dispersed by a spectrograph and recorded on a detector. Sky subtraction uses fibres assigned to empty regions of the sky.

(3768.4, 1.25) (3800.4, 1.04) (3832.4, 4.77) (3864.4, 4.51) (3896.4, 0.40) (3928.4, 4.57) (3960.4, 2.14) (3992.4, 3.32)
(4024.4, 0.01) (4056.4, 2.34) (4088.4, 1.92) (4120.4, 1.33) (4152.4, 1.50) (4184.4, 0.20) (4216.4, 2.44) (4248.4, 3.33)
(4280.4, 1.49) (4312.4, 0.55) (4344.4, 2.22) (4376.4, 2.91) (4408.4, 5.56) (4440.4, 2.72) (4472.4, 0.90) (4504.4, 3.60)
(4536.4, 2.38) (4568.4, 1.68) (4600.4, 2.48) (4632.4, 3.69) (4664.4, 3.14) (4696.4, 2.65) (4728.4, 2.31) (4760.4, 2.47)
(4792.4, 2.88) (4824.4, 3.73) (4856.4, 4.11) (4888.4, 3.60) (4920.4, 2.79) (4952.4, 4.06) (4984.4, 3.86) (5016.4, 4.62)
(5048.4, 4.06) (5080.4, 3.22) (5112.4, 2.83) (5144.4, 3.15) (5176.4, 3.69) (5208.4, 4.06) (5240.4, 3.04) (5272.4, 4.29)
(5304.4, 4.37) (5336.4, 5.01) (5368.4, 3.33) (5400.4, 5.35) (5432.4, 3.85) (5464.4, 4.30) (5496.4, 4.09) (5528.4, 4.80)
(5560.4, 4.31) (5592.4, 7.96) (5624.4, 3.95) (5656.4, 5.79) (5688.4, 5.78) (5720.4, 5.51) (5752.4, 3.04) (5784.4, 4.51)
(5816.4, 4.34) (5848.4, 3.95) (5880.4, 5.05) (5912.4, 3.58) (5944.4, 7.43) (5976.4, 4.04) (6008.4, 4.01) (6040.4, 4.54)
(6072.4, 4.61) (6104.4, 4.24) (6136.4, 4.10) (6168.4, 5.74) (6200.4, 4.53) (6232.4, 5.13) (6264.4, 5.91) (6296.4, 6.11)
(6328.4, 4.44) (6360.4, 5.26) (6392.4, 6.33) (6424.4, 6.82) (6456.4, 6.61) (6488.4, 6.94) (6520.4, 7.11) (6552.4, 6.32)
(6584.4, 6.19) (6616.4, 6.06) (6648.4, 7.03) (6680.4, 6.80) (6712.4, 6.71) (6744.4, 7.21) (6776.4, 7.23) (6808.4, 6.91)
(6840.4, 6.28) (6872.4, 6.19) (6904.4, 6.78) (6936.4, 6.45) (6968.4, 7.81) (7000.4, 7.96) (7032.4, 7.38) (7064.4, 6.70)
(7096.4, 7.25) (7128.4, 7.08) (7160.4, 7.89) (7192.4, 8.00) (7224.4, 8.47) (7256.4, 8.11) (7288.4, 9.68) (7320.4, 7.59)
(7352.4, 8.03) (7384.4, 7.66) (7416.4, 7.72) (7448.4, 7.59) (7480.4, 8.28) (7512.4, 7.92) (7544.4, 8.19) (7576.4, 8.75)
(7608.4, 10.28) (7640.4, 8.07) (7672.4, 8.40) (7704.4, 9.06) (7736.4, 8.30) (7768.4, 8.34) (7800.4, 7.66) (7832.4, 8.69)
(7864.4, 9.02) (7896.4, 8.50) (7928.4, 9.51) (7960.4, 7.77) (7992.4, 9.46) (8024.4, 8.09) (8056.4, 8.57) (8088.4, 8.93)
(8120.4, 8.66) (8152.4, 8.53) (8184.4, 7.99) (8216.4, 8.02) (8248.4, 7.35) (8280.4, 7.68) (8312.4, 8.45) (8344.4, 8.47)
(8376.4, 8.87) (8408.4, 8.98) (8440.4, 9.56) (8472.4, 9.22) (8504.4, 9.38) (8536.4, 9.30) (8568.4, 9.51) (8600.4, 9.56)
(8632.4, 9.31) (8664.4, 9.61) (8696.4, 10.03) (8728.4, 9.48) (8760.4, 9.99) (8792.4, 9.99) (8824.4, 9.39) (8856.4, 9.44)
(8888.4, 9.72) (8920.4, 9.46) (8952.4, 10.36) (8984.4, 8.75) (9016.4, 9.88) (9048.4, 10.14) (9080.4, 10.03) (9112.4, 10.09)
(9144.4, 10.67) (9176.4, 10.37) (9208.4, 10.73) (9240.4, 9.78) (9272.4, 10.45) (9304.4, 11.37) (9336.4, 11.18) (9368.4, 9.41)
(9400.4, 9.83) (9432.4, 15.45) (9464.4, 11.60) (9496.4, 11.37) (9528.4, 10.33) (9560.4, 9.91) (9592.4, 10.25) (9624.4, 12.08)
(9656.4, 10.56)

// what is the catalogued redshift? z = 0.596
